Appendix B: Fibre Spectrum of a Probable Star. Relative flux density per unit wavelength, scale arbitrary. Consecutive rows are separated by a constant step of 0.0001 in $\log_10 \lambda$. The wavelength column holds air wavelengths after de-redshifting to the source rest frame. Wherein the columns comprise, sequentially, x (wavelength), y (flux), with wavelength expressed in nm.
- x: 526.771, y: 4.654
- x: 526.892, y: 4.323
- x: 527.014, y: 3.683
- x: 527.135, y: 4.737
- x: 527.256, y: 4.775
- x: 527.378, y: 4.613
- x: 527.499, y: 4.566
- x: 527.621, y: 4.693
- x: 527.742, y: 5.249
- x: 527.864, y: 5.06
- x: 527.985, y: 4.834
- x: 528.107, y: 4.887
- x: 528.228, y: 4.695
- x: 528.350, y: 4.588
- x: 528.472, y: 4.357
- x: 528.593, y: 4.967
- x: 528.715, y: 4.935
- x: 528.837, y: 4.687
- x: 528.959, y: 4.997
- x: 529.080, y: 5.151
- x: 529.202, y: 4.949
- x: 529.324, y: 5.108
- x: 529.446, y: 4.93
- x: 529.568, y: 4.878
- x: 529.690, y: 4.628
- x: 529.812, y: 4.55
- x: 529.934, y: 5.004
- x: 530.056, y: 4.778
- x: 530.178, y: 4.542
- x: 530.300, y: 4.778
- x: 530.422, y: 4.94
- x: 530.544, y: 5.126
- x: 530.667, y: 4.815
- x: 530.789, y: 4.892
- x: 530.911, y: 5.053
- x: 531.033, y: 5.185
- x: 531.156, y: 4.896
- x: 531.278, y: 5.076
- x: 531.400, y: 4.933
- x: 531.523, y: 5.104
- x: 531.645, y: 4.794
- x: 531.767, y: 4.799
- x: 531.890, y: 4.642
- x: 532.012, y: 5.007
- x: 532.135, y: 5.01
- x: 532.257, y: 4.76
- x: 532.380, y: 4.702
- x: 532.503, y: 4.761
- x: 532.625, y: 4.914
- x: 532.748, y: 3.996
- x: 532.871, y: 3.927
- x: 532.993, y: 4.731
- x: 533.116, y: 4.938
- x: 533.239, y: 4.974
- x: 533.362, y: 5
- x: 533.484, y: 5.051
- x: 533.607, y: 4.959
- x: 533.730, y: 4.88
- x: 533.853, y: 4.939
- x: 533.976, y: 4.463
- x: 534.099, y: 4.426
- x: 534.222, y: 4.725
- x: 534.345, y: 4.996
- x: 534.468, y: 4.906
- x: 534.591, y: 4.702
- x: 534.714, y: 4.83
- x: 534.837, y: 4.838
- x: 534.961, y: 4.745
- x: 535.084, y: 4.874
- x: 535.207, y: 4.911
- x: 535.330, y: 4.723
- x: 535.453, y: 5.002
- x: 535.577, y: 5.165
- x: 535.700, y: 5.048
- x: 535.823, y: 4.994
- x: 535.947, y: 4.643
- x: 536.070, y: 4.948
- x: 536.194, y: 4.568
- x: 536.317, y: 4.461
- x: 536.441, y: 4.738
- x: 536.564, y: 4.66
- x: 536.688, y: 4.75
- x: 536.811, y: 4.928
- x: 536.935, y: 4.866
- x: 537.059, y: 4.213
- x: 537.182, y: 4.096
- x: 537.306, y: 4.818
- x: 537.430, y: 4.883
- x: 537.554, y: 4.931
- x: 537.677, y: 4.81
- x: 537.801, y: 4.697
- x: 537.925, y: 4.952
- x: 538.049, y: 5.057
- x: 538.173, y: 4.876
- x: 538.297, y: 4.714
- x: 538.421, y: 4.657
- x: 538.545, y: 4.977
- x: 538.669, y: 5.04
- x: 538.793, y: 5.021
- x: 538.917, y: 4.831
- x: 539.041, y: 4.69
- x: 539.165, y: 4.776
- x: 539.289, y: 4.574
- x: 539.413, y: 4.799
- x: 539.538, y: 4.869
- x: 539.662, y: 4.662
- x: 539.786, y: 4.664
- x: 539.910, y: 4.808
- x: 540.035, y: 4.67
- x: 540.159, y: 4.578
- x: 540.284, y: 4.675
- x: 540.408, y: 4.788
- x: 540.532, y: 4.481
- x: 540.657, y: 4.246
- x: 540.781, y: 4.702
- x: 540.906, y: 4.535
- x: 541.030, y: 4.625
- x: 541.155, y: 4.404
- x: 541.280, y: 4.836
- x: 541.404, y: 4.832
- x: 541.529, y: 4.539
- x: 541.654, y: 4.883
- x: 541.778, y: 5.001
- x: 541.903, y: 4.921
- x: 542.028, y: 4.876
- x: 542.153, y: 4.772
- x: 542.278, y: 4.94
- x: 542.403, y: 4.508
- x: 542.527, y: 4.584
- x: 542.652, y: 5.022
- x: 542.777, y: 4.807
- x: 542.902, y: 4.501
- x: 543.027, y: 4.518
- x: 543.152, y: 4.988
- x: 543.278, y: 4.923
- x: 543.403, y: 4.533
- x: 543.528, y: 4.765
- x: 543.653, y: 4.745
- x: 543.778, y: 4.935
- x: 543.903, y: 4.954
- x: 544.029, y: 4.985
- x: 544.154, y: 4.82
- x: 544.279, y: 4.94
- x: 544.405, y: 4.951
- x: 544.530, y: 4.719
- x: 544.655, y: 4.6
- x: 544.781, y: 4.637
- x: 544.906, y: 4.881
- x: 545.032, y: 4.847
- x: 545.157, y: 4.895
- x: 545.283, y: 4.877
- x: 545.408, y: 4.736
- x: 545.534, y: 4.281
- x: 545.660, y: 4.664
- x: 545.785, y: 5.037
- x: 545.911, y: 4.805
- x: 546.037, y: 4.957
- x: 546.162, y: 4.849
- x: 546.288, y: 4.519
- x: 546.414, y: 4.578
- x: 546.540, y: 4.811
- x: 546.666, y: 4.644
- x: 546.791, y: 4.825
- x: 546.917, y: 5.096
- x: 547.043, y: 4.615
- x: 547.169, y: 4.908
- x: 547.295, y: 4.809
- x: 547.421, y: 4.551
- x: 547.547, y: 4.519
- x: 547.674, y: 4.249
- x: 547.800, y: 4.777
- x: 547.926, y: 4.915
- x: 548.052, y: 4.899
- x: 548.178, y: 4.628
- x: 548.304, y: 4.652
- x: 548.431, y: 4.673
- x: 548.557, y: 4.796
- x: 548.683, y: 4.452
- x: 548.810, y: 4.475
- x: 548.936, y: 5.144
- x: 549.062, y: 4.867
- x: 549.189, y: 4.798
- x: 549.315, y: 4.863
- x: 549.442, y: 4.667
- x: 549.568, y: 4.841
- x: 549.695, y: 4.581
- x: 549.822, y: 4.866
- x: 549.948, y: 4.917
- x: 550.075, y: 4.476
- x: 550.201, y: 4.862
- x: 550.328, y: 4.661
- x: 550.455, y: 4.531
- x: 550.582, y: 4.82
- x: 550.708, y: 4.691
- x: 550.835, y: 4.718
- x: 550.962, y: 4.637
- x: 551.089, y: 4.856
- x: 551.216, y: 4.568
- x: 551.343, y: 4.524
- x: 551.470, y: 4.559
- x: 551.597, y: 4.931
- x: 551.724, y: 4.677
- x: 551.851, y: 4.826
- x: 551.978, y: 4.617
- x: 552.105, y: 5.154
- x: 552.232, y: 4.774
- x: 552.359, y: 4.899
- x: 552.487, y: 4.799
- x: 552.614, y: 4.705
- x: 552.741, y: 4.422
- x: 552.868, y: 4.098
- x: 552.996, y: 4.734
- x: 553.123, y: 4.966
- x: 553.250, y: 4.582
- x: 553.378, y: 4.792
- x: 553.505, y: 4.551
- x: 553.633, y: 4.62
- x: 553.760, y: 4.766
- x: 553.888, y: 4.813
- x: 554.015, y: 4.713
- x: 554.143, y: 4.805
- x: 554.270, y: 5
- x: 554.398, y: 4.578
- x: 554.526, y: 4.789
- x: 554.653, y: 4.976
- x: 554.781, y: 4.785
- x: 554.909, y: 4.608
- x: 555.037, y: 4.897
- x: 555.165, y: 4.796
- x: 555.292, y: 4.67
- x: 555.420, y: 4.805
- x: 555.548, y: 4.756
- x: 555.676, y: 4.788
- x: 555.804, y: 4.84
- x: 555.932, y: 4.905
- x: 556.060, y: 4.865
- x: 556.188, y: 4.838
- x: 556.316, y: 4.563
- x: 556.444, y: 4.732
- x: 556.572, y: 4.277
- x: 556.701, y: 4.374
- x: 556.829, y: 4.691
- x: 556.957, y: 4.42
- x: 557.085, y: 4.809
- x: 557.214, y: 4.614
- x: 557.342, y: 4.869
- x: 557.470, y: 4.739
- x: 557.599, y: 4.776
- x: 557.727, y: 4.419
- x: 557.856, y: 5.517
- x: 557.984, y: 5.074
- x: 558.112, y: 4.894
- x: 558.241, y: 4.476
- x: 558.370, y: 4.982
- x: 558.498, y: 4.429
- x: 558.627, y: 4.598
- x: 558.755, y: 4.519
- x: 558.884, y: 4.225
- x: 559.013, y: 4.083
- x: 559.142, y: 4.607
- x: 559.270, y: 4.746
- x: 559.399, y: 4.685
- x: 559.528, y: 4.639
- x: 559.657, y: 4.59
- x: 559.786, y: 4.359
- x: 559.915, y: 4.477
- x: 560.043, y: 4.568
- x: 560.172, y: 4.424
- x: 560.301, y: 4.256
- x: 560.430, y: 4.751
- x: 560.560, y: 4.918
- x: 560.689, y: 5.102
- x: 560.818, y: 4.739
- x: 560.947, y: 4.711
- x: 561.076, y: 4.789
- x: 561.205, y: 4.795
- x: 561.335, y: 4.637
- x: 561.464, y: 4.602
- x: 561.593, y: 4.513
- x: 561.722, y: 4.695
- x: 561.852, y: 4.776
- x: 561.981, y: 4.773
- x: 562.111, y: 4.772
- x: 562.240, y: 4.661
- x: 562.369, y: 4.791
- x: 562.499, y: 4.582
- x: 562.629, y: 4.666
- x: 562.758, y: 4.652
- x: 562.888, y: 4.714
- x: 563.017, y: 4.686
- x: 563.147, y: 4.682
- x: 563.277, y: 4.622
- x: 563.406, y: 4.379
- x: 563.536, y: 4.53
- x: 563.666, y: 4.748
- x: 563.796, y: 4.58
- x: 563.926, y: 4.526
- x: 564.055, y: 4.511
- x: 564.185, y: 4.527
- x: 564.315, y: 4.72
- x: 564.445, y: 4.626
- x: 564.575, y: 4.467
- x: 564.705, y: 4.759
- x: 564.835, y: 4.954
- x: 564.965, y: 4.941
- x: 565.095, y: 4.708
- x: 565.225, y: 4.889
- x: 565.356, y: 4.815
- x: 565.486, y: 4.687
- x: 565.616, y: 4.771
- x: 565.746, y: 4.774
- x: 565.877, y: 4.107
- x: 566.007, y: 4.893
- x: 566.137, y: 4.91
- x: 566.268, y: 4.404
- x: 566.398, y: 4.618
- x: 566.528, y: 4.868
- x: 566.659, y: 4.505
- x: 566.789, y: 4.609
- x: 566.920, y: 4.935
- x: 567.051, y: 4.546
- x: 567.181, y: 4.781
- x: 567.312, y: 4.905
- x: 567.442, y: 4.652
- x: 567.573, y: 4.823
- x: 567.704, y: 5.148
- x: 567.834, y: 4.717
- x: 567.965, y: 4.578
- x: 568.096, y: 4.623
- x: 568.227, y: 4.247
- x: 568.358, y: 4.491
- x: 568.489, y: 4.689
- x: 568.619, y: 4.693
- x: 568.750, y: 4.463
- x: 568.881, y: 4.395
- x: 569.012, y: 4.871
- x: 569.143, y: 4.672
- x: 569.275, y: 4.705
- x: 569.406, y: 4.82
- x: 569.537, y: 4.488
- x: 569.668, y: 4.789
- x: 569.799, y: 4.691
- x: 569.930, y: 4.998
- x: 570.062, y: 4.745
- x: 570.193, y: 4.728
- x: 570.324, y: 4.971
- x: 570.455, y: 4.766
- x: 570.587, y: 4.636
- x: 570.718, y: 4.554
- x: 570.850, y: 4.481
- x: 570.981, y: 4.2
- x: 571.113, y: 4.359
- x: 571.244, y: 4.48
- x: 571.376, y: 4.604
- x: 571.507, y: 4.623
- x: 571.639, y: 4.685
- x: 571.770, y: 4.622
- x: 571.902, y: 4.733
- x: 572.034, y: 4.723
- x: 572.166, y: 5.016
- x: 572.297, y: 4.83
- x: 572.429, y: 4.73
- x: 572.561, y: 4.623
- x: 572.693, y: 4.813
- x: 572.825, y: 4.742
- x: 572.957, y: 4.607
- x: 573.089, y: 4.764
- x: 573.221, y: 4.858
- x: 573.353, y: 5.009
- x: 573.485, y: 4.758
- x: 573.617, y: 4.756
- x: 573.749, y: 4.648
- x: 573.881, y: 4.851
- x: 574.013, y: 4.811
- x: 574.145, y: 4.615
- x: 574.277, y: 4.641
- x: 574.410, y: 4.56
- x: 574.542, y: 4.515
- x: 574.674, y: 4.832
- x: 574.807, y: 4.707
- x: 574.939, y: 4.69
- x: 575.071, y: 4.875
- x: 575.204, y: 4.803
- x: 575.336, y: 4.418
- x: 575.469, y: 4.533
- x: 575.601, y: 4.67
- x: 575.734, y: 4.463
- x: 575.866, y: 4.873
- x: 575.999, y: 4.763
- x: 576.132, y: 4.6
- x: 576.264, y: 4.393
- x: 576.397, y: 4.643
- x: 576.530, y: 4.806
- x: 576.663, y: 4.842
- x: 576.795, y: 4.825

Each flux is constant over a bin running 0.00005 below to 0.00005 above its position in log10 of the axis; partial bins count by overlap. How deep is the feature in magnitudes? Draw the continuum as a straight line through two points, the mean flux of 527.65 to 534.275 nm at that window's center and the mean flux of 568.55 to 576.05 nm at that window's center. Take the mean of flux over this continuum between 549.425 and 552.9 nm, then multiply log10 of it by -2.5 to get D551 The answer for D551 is 0.01 mag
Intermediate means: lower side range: 4.83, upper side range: 4.69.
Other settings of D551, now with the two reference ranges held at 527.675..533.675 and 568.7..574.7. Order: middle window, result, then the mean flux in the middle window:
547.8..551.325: 0.010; 4.73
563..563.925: 0.031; 4.59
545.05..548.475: 0.012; 4.73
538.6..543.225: 0.018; 4.73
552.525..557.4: 0.011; 4.71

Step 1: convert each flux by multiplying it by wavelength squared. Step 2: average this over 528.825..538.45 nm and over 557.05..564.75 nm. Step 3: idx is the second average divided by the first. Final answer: 1.1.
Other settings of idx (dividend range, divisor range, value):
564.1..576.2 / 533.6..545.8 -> 1.10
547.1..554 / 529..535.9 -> 1.04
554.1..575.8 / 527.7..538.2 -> 1.09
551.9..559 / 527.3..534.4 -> 1.07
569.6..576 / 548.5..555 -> 1.07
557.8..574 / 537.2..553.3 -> 1.06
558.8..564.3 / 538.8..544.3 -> 1.05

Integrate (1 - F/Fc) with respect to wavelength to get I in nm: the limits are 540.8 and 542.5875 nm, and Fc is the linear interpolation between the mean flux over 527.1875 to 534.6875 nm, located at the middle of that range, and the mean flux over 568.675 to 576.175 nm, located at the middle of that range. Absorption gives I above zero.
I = 0.02 nm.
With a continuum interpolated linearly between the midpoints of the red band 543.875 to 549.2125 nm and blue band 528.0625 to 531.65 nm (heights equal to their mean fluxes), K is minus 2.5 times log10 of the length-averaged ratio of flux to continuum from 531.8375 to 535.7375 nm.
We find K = 0.01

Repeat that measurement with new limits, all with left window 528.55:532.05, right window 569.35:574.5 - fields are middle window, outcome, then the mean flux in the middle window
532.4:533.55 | 0.042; 4.7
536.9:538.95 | 0.017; 4.79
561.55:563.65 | 0.020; 4.66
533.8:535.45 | 0.022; 4.78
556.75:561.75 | 0.023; 4.66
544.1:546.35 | 0.011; 4.78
